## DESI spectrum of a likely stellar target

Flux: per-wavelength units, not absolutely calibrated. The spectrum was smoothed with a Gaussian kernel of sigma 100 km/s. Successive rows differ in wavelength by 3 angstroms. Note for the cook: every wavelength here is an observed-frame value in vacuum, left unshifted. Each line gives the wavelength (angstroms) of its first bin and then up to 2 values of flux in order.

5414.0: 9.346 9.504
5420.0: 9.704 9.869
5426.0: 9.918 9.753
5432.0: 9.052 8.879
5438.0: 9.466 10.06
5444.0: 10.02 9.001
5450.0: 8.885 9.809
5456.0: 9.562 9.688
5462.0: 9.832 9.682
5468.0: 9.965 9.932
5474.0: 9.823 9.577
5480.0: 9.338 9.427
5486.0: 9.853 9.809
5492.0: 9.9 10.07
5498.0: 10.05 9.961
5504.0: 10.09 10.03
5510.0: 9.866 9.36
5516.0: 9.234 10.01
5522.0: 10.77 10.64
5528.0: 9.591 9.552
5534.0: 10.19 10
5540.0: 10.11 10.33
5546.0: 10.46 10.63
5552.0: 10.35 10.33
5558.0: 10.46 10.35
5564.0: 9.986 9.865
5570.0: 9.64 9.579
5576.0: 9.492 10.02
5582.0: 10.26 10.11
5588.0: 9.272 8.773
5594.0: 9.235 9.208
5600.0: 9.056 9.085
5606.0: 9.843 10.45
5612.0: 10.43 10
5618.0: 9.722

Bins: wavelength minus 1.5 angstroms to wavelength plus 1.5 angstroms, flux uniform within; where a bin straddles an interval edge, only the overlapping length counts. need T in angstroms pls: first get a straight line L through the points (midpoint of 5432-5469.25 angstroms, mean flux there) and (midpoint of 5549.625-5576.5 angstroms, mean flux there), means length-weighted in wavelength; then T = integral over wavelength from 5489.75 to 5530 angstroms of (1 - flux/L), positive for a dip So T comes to -0.6 angstroms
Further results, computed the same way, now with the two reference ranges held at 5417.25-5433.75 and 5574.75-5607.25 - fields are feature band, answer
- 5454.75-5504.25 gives -1.1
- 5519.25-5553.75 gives -2.5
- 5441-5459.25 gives 0.2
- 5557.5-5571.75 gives -0.8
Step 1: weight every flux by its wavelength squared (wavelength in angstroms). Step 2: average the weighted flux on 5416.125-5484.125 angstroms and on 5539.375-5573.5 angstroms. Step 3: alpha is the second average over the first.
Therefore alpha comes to 1.10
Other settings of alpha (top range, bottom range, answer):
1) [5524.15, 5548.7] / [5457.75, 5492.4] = 1.06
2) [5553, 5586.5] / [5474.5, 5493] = 1.07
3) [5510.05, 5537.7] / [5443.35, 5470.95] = 1.06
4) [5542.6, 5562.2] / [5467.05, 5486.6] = 1.11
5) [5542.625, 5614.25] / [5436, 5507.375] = 1.05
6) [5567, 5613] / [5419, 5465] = 1.06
